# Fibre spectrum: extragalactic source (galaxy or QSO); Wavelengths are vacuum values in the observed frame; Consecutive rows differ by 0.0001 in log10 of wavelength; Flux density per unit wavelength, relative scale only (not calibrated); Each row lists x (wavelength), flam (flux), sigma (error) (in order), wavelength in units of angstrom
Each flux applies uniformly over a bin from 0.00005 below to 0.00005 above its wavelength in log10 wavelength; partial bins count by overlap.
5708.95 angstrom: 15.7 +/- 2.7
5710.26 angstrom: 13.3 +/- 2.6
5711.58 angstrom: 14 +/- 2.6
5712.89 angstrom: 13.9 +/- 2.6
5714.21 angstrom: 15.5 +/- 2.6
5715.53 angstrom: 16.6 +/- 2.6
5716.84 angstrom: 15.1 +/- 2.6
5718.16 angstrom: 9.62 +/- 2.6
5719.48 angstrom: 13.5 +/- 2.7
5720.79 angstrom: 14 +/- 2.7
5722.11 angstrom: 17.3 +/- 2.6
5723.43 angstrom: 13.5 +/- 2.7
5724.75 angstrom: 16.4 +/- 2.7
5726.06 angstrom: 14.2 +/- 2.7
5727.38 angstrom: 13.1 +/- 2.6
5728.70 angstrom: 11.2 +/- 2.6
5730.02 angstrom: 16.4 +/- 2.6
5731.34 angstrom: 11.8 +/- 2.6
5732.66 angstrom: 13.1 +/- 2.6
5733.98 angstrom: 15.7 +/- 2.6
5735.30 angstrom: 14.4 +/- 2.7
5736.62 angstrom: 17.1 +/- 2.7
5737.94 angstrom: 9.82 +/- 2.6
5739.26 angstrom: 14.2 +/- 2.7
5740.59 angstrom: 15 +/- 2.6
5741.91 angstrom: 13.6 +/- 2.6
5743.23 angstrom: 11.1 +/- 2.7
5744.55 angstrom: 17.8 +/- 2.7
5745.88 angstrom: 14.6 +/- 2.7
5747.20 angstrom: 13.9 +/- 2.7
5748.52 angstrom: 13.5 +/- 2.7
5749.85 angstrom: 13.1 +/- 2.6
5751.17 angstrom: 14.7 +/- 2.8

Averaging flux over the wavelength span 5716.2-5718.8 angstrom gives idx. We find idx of 12.3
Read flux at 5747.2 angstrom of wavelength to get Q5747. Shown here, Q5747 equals 13.9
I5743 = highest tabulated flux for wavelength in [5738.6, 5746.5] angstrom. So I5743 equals 17.8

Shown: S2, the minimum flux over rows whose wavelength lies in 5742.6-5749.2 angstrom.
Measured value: 11.1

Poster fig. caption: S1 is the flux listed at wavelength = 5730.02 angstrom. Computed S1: 16.4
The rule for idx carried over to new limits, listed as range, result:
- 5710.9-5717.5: 15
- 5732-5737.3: 15.1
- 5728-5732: 13.1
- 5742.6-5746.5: 14.5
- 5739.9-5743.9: 13.2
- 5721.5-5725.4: 15.7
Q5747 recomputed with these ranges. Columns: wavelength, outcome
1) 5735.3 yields 14.4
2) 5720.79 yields 14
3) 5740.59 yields 15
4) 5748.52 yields 13.5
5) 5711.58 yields 14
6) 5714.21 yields 15.5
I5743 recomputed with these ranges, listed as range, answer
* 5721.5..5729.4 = 17.3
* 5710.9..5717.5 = 16.6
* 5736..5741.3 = 17.1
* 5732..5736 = 15.7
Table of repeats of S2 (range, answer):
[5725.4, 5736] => 11.2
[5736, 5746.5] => 9.82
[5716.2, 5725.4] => 9.62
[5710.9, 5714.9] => 13.9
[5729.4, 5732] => 11.8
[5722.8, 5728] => 13.1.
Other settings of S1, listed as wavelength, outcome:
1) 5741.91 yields 13.6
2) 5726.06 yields 14.2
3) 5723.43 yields 13.5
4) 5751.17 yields 14.7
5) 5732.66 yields 13.1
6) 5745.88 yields 14.6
